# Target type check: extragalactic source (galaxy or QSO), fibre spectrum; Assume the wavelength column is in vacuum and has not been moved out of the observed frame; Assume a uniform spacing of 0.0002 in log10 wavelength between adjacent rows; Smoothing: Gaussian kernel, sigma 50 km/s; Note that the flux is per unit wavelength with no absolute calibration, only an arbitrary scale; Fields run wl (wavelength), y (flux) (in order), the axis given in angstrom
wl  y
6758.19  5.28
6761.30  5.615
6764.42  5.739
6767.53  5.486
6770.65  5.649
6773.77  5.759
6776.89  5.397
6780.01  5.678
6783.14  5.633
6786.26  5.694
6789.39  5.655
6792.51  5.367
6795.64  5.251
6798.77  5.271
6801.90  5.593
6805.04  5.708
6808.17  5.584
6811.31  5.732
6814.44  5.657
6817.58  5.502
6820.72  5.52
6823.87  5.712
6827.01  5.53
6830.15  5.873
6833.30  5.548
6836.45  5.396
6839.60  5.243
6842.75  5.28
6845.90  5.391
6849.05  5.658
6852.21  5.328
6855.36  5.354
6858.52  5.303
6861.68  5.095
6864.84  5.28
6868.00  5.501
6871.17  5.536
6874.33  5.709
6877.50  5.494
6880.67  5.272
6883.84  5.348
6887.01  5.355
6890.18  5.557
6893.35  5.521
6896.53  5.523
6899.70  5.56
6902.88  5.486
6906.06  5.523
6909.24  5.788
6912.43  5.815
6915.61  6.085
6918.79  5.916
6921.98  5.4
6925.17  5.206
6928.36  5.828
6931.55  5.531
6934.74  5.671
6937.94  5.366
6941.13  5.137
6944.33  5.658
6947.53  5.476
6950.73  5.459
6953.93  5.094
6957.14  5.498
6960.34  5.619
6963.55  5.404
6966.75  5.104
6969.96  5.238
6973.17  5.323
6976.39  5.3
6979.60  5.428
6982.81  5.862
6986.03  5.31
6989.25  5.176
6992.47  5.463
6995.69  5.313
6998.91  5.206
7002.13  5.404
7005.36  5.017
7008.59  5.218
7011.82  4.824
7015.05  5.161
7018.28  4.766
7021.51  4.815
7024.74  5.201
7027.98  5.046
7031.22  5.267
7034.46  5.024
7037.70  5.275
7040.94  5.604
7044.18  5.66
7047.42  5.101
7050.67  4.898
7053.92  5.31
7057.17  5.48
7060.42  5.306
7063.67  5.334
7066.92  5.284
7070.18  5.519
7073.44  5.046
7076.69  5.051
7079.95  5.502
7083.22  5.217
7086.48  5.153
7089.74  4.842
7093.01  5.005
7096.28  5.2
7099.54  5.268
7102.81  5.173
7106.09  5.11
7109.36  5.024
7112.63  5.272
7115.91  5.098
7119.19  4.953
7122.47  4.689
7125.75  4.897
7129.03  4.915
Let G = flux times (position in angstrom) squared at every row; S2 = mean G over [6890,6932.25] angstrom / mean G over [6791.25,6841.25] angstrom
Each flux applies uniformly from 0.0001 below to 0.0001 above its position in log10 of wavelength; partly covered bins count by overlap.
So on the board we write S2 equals 1.05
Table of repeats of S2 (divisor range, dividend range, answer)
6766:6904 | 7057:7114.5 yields 1.02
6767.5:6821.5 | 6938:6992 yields 1.02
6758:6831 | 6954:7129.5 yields 1.00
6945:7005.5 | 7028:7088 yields 1.01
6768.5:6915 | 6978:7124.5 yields 1.00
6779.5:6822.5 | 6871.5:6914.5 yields 1.02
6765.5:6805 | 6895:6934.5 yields 1.06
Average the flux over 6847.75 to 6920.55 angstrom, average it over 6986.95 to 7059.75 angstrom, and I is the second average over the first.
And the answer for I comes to 0.94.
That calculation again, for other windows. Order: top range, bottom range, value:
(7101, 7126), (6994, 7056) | 0.97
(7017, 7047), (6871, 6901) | 0.95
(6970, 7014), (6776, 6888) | 0.96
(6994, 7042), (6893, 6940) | 0.92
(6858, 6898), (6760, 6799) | 0.98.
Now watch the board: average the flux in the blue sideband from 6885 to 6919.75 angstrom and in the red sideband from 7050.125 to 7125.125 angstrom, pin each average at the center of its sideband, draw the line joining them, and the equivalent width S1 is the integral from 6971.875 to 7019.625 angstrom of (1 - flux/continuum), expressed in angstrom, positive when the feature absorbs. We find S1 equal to 1.3 angstrom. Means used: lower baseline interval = 5.64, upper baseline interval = 5.16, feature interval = 5.25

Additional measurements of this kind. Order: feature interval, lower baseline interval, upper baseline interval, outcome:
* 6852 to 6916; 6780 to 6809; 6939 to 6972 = -0.6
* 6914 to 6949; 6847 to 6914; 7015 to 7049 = -1.3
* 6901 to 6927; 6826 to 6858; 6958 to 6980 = -1.3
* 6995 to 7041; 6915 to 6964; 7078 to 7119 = 1.8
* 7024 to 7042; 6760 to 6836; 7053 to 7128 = 0.1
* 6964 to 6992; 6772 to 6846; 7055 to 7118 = -0.1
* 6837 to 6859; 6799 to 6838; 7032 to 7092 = 0.7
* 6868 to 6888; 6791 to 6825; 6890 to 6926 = 0.5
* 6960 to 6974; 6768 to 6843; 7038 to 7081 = 0.2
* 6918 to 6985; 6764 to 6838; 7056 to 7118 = -0.8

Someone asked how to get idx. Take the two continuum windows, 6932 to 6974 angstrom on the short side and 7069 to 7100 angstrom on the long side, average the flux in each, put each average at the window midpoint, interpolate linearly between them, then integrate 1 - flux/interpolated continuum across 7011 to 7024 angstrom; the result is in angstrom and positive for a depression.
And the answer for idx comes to 0.9 angstrom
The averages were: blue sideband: 5.39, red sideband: 5.17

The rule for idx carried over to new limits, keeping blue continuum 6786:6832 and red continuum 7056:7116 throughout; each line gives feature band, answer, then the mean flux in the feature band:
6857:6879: 0.31 angstrom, 5.42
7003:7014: 0.53 angstrom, 5.05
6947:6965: -0.15 angstrom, 5.42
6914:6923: -0.66 angstrom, 5.83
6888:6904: -0.20 angstrom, 5.53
